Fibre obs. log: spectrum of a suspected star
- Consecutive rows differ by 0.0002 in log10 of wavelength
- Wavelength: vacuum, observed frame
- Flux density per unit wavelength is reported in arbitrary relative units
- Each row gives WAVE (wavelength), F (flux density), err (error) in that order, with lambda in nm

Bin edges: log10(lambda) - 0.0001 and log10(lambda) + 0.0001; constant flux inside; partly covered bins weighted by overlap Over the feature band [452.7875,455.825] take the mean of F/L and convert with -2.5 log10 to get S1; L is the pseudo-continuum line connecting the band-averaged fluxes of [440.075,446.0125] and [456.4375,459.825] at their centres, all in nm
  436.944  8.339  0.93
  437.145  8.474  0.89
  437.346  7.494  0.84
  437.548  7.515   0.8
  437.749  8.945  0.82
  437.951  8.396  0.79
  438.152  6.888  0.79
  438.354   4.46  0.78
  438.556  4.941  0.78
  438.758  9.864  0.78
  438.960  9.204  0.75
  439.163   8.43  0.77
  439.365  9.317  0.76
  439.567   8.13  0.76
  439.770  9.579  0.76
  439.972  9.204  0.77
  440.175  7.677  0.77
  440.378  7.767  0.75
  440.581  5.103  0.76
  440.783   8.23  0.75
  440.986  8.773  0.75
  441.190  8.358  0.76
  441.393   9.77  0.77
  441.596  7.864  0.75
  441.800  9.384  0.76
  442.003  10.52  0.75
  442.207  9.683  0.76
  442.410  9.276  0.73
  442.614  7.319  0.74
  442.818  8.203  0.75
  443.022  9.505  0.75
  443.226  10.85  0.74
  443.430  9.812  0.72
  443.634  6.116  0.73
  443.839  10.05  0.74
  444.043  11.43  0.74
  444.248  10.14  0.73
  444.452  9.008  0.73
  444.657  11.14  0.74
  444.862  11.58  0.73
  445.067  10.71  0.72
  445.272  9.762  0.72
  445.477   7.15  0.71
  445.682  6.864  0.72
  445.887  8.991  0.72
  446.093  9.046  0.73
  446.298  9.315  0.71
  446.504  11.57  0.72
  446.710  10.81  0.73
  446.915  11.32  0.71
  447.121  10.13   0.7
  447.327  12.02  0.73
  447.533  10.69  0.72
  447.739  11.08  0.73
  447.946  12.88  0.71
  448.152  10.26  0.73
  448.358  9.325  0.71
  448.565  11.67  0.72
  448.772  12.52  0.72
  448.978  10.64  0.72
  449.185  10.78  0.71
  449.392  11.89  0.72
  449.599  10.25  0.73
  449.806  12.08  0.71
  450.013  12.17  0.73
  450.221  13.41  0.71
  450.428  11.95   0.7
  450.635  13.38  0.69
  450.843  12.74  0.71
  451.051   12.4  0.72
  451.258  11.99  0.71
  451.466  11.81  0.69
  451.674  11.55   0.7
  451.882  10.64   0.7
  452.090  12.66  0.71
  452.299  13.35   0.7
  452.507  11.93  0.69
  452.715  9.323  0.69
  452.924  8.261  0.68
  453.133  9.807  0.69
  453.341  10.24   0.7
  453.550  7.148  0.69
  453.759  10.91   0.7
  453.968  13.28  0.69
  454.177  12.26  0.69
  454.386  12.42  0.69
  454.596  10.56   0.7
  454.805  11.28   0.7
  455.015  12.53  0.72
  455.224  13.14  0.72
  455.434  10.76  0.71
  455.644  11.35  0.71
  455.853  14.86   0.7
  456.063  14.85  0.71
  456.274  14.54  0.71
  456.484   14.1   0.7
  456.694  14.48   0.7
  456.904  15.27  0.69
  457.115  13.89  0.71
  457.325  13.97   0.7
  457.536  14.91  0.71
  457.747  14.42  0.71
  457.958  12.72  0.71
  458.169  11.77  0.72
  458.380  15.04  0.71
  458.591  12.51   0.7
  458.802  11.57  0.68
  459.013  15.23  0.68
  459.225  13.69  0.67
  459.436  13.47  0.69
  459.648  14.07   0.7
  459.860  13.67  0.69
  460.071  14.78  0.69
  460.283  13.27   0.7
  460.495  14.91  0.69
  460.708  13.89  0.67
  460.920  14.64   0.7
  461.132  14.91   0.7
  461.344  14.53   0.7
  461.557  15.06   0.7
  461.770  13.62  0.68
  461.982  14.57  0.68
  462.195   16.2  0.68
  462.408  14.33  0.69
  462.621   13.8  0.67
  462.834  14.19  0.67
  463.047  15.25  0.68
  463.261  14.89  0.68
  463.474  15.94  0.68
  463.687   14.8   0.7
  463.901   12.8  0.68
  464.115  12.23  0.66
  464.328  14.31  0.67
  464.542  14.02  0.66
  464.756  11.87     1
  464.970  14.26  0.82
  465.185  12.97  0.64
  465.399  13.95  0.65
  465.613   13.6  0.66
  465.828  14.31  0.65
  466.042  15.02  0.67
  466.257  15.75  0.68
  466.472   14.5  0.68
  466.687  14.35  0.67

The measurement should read 0.141 mag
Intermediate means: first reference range 9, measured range 11.1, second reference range 13.8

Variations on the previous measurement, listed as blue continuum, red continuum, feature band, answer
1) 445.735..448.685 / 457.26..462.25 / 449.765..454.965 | 0.04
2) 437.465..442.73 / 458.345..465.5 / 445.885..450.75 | -0.08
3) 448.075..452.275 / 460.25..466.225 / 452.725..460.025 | 0.02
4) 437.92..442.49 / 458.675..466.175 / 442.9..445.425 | -0.07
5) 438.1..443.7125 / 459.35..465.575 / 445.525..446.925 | 0.04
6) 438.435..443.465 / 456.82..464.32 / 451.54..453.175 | 0.08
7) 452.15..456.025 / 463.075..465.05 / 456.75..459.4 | -0.11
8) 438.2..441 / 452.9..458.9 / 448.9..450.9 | -0.10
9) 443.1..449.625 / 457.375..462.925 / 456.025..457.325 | -0.11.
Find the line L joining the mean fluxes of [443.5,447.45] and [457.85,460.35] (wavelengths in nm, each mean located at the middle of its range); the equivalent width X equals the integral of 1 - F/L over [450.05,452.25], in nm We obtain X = -0.177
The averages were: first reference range 9.86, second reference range 13.5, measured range 12.3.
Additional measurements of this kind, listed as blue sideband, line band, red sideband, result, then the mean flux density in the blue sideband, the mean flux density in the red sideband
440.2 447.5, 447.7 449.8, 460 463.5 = -0.07 nm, 9.36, 14.6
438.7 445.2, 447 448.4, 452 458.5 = -0.06 nm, 9.12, 12.5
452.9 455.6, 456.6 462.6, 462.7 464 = -0.45 nm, 11.1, 14.6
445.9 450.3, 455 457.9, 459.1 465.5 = -0.21 nm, 11.1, 14.2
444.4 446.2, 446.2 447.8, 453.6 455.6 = -0.17 nm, 9.37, 11.8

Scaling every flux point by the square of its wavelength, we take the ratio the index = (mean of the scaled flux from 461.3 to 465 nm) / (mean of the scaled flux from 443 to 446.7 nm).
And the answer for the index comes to 1.6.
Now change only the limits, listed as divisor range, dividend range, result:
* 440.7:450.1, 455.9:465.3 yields 1.50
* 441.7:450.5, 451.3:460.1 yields 1.27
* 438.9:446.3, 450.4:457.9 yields 1.44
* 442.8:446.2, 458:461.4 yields 1.57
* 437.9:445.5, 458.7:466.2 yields 1.76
